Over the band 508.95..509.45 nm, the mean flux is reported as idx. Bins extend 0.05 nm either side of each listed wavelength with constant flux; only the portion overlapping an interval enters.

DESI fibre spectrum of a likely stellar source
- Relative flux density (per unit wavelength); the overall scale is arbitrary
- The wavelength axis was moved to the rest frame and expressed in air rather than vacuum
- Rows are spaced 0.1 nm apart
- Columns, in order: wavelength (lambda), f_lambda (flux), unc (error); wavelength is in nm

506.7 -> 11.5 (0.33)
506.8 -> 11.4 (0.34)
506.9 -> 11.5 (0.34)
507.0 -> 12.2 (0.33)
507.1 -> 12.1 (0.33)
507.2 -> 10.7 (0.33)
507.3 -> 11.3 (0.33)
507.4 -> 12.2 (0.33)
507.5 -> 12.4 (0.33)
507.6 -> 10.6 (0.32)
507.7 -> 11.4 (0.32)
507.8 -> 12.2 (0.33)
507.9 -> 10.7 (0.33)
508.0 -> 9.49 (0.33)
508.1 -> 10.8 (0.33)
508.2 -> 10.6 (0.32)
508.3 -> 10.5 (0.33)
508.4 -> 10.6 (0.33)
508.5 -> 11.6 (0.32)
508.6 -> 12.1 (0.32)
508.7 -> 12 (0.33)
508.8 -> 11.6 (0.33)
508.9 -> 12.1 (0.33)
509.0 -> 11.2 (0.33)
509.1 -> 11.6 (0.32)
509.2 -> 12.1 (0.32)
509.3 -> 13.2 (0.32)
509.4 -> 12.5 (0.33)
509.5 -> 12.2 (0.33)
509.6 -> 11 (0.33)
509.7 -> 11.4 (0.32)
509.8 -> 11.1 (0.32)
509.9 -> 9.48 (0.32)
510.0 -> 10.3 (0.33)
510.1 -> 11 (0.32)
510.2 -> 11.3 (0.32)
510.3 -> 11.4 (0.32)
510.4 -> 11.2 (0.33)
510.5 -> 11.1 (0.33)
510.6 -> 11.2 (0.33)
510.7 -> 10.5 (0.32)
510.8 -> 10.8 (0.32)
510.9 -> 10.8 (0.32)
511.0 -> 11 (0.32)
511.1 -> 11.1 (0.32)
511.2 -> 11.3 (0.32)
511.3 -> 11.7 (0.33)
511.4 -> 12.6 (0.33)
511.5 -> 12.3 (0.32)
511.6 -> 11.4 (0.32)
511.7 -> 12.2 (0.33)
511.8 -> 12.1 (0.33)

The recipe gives 12.1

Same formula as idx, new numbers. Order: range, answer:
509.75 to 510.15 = 10.5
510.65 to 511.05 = 10.8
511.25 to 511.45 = 12.1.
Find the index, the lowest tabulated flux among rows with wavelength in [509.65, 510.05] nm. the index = 9.48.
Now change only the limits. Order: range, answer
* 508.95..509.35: 11.2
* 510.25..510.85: 10.5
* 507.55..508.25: 9.49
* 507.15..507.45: 10.7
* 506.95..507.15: 12.1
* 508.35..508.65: 10.6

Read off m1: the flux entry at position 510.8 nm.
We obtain 10.8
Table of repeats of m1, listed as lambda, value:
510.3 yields 11.4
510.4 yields 11.2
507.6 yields 10.6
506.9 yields 11.5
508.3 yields 10.5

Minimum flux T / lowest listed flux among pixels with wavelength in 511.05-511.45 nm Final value 11.1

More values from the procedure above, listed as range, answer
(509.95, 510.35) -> 10.3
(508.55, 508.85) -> 11.6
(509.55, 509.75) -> 11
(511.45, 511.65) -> 11.4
